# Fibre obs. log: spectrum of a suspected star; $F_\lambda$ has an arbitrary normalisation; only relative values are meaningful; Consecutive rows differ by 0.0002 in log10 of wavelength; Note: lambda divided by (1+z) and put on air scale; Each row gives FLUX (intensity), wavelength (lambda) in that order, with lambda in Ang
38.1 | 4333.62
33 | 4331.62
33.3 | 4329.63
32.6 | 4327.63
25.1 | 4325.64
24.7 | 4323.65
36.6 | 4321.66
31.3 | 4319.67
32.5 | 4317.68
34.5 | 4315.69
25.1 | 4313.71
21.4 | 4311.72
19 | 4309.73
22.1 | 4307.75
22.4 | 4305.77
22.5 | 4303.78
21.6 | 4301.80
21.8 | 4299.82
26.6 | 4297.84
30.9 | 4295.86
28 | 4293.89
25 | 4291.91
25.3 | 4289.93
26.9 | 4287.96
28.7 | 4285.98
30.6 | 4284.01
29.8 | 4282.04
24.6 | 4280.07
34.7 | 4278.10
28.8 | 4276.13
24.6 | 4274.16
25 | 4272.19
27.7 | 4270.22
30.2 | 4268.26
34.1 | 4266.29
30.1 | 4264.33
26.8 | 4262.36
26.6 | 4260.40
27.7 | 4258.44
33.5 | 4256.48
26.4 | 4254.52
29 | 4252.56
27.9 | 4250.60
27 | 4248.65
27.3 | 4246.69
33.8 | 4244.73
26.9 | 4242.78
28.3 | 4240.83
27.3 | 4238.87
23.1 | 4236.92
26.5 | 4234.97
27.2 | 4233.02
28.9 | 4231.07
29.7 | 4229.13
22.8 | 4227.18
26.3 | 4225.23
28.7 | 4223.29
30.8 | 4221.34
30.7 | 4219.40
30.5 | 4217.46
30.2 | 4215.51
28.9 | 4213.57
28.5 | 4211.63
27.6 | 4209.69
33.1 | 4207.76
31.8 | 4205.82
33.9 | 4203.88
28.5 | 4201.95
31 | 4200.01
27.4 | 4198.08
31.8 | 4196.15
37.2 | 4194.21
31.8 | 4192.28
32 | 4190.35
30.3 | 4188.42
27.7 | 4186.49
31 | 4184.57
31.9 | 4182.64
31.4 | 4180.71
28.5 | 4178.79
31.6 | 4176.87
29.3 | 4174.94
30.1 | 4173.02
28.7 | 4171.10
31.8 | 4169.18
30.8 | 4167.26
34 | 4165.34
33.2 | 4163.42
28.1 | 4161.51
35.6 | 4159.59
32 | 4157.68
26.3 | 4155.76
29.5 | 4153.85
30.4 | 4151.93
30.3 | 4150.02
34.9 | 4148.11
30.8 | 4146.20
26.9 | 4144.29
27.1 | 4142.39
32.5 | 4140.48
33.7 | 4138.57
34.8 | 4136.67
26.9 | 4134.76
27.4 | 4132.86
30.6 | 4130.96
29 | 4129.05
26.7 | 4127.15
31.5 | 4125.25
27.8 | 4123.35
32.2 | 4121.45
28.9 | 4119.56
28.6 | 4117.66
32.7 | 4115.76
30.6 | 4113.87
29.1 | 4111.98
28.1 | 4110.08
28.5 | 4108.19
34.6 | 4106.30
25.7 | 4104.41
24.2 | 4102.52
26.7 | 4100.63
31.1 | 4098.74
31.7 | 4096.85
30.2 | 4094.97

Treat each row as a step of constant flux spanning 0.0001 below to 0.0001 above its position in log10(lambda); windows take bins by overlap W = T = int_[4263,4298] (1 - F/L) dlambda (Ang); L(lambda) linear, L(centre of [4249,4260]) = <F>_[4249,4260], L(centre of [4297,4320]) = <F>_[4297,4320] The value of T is -2.08 Ang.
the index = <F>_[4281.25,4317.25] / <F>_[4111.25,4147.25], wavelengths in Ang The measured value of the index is 0.86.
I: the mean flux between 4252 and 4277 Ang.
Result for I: 28.5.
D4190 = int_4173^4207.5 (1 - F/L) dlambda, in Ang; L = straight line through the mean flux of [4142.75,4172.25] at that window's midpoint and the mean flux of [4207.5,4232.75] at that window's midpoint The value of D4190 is -1.5 Ang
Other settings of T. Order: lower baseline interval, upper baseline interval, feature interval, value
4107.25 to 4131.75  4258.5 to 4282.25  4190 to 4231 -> -1.65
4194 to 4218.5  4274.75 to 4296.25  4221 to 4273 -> 2.32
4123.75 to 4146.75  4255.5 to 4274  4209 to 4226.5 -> 0.09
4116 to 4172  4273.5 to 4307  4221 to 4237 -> 0.58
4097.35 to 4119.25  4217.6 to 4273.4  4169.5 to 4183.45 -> -0.77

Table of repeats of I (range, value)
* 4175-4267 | 29.4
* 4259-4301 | 27.9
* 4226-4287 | 28.2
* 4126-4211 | 30.7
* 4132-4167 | 30.8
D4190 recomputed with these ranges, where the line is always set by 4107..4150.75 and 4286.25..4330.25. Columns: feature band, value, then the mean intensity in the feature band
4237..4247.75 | -0.1 Ang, 28.2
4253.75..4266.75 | -0.7 Ang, 29.2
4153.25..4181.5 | -1.4 Ang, 30.7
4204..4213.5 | -0.6 Ang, 30.5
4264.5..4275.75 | -0.4 Ang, 28.5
